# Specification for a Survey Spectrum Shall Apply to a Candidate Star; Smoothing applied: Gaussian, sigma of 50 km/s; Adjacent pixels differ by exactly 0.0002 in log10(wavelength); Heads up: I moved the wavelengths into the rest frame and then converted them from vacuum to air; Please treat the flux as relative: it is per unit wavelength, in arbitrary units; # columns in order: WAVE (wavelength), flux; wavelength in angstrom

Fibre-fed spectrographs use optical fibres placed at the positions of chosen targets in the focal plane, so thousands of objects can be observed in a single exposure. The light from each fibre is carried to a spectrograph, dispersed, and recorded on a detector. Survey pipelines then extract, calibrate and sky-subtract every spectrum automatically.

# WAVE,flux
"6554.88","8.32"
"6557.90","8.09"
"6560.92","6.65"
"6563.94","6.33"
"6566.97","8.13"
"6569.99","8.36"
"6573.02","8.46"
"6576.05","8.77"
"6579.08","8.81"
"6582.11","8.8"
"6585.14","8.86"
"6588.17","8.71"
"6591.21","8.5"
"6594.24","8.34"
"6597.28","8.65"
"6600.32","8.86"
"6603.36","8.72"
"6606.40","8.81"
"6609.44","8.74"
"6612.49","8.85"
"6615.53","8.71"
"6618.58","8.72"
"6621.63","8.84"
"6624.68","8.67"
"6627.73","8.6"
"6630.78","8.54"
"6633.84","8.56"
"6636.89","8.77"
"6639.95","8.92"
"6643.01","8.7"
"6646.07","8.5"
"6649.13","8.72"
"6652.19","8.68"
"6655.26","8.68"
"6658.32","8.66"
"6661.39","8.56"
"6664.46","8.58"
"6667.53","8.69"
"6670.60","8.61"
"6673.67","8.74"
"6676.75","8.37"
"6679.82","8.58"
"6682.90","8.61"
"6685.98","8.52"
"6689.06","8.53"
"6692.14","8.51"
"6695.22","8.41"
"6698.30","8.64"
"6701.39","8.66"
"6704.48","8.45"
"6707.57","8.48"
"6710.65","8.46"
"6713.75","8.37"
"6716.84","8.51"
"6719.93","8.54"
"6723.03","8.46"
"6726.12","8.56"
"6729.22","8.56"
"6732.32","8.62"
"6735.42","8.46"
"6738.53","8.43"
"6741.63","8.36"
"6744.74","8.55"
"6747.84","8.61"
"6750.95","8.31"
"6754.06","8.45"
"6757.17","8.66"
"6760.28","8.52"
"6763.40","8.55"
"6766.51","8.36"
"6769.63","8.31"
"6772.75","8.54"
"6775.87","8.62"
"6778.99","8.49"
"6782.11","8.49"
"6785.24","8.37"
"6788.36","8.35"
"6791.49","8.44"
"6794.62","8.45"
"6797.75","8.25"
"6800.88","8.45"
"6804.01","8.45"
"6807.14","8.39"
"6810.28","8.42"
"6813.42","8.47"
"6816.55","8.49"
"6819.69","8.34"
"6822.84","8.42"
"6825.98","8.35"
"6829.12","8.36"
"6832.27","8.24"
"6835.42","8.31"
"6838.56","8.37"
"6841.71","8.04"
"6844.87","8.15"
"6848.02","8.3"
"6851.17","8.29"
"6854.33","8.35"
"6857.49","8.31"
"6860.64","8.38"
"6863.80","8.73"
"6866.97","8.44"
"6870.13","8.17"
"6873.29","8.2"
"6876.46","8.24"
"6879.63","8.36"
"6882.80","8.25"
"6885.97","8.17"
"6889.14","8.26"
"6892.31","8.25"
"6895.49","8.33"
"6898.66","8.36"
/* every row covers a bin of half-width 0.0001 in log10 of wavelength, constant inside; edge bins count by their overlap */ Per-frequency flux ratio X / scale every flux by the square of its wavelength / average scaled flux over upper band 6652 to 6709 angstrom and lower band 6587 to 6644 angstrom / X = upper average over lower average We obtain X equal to 1.0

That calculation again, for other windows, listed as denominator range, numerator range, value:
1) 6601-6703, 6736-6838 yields 1.01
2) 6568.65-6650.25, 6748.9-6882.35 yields 1.03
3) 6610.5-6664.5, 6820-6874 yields 1.02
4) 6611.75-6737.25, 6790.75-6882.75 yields 1.02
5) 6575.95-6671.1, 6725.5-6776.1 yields 1.02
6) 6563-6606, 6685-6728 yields 1.04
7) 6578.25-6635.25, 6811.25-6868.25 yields 1.03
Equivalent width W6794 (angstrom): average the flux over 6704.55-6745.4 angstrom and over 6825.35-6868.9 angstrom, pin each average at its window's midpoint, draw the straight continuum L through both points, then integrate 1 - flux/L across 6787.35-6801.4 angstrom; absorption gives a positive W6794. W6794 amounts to 0.02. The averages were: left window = 8.49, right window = 8.33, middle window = 8.38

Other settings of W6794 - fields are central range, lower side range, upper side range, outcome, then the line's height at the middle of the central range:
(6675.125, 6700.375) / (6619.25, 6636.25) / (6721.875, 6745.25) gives 0.1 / 8.57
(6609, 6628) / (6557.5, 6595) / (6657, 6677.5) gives -0.8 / 8.4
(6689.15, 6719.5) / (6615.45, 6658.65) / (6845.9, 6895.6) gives 0.3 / 8.58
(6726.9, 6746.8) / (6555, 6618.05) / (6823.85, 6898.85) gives -0.4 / 8.35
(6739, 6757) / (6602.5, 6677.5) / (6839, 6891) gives 0.0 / 8.49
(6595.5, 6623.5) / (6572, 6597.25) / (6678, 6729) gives -0.4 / 8.63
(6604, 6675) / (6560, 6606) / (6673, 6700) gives -1.9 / 8.46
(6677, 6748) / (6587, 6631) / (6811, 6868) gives 0.2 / 8.54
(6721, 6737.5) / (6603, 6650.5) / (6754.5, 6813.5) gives 0.0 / 8.54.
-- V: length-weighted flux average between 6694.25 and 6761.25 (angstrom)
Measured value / 8.5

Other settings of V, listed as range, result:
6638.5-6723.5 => 8.58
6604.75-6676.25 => 8.68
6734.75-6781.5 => 8.48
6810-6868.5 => 8.35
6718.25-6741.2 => 8.51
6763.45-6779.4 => 8.47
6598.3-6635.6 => 8.72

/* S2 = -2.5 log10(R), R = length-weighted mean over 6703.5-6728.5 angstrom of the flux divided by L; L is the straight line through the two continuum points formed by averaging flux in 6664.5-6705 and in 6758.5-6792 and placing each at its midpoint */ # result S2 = 0.01 mag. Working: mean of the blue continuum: 8.57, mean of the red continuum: 8.46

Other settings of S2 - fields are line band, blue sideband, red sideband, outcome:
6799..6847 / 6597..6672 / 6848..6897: 0.01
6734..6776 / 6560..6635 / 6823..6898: -0.01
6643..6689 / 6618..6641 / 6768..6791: 0.00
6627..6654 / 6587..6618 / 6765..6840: 0.00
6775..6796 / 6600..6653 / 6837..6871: 0.00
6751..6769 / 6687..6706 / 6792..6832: 0.00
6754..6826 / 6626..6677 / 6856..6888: 0.00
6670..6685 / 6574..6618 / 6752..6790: 0.00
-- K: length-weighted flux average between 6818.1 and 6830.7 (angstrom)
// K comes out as 8.36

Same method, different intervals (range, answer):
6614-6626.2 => 8.74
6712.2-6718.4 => 8.44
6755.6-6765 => 8.58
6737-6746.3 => 8.45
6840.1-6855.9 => 8.22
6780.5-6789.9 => 8.41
